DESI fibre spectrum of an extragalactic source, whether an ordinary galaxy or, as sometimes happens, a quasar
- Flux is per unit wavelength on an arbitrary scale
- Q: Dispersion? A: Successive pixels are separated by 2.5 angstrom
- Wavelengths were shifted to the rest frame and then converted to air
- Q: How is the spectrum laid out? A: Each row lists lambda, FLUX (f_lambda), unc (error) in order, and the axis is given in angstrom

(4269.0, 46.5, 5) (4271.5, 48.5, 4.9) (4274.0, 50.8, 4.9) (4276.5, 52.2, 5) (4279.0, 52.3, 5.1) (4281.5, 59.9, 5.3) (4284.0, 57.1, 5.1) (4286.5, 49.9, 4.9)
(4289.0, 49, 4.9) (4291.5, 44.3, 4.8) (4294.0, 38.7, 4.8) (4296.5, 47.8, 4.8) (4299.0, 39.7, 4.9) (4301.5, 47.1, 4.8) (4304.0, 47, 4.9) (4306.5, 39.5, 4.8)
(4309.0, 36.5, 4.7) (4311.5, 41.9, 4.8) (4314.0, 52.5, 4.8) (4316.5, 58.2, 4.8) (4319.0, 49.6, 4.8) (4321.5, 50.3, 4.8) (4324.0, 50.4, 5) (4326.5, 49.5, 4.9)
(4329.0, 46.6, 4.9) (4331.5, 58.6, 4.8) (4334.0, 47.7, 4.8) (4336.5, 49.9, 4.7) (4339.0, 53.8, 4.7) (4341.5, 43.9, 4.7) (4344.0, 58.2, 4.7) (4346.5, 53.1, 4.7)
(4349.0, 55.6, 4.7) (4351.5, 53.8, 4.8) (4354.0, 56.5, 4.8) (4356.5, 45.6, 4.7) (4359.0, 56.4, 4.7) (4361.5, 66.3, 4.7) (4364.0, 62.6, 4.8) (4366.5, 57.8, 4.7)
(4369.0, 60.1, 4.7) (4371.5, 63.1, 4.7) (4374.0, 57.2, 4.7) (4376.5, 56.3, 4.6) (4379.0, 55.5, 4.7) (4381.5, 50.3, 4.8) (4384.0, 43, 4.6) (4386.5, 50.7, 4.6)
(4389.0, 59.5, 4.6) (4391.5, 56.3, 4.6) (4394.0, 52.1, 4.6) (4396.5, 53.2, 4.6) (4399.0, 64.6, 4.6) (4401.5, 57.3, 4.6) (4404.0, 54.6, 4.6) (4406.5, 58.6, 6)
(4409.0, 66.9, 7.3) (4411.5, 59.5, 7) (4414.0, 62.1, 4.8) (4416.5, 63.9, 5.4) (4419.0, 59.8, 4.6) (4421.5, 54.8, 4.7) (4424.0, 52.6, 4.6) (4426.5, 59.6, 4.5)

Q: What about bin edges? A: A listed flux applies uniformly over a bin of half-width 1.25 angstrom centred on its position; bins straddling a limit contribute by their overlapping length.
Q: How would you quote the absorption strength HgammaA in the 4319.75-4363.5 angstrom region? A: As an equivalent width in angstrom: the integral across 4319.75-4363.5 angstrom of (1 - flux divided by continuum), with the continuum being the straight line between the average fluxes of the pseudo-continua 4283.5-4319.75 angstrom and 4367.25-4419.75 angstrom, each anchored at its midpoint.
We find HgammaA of -1.45 angstrom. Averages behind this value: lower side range 46.3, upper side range 57.3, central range 52.9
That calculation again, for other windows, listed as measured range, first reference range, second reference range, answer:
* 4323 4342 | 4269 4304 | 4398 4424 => 0.9 angstrom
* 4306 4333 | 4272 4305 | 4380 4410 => 1.1 angstrom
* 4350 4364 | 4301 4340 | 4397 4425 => -0.9 angstrom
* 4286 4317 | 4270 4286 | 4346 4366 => 5.2 angstrom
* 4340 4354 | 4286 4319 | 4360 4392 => -0.2 angstrom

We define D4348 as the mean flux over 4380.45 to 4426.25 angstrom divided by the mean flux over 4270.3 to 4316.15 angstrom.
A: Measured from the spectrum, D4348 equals 1.2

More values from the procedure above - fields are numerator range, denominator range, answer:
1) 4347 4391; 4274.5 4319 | 1.16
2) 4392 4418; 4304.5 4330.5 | 1.24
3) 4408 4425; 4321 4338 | 1.19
